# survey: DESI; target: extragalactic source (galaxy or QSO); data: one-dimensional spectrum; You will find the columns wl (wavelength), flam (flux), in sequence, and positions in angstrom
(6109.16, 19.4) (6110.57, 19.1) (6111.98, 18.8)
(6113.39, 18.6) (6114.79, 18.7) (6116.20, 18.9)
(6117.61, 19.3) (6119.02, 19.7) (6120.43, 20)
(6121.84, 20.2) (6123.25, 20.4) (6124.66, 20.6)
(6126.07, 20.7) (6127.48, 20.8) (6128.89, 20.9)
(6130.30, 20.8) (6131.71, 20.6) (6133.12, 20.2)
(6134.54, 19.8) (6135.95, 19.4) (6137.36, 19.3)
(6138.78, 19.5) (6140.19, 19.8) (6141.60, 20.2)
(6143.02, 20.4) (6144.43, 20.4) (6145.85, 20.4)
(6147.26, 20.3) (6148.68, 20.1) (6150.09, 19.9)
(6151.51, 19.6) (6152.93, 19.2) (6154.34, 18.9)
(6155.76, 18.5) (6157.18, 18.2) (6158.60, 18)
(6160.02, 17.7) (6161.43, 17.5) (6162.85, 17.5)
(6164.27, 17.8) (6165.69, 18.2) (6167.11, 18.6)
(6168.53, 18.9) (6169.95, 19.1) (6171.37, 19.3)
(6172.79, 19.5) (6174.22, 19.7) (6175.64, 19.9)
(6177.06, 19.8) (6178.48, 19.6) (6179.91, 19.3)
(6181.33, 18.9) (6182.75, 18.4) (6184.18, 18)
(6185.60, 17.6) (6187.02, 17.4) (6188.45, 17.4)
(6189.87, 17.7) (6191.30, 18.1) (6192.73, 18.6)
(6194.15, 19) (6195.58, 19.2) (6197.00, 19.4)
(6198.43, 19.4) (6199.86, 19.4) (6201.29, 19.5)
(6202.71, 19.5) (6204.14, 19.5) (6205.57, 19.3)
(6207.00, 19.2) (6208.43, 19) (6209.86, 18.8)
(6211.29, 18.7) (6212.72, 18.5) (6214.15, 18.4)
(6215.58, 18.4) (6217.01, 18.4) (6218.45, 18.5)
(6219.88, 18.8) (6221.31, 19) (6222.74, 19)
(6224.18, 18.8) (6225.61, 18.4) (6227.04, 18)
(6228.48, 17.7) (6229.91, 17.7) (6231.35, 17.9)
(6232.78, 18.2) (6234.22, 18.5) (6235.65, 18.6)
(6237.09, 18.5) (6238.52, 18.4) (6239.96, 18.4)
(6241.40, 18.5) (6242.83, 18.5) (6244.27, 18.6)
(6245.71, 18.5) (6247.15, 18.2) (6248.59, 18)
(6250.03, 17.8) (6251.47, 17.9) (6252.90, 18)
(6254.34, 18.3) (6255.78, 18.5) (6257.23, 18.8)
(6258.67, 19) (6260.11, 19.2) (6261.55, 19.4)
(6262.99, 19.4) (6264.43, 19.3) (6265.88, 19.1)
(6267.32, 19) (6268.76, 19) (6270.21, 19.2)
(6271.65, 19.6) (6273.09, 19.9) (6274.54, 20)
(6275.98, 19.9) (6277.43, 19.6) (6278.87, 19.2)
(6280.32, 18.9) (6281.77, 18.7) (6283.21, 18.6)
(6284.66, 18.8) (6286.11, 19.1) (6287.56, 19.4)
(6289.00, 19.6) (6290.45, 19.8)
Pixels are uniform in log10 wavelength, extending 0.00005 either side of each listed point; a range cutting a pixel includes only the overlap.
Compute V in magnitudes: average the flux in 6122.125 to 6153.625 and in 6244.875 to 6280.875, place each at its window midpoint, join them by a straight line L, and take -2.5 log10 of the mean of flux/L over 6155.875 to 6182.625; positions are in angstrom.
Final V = 0.06 mag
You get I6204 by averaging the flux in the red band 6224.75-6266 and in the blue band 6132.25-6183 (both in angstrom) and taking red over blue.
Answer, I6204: 0.96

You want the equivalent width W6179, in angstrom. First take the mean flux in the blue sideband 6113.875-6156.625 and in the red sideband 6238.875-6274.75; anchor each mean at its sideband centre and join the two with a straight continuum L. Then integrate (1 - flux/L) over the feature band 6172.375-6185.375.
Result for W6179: 0.2 angstrom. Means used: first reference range 19.9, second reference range 18.8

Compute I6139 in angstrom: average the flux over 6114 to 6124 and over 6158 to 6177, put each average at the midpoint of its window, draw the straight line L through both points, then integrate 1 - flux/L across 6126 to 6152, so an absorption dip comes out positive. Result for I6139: -1.3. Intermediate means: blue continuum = 19.6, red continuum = 18.6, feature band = 20.2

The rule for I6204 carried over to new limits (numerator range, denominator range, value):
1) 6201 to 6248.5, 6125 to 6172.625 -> 0.96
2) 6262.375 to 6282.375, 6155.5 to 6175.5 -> 1.05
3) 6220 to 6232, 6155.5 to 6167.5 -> 1.02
